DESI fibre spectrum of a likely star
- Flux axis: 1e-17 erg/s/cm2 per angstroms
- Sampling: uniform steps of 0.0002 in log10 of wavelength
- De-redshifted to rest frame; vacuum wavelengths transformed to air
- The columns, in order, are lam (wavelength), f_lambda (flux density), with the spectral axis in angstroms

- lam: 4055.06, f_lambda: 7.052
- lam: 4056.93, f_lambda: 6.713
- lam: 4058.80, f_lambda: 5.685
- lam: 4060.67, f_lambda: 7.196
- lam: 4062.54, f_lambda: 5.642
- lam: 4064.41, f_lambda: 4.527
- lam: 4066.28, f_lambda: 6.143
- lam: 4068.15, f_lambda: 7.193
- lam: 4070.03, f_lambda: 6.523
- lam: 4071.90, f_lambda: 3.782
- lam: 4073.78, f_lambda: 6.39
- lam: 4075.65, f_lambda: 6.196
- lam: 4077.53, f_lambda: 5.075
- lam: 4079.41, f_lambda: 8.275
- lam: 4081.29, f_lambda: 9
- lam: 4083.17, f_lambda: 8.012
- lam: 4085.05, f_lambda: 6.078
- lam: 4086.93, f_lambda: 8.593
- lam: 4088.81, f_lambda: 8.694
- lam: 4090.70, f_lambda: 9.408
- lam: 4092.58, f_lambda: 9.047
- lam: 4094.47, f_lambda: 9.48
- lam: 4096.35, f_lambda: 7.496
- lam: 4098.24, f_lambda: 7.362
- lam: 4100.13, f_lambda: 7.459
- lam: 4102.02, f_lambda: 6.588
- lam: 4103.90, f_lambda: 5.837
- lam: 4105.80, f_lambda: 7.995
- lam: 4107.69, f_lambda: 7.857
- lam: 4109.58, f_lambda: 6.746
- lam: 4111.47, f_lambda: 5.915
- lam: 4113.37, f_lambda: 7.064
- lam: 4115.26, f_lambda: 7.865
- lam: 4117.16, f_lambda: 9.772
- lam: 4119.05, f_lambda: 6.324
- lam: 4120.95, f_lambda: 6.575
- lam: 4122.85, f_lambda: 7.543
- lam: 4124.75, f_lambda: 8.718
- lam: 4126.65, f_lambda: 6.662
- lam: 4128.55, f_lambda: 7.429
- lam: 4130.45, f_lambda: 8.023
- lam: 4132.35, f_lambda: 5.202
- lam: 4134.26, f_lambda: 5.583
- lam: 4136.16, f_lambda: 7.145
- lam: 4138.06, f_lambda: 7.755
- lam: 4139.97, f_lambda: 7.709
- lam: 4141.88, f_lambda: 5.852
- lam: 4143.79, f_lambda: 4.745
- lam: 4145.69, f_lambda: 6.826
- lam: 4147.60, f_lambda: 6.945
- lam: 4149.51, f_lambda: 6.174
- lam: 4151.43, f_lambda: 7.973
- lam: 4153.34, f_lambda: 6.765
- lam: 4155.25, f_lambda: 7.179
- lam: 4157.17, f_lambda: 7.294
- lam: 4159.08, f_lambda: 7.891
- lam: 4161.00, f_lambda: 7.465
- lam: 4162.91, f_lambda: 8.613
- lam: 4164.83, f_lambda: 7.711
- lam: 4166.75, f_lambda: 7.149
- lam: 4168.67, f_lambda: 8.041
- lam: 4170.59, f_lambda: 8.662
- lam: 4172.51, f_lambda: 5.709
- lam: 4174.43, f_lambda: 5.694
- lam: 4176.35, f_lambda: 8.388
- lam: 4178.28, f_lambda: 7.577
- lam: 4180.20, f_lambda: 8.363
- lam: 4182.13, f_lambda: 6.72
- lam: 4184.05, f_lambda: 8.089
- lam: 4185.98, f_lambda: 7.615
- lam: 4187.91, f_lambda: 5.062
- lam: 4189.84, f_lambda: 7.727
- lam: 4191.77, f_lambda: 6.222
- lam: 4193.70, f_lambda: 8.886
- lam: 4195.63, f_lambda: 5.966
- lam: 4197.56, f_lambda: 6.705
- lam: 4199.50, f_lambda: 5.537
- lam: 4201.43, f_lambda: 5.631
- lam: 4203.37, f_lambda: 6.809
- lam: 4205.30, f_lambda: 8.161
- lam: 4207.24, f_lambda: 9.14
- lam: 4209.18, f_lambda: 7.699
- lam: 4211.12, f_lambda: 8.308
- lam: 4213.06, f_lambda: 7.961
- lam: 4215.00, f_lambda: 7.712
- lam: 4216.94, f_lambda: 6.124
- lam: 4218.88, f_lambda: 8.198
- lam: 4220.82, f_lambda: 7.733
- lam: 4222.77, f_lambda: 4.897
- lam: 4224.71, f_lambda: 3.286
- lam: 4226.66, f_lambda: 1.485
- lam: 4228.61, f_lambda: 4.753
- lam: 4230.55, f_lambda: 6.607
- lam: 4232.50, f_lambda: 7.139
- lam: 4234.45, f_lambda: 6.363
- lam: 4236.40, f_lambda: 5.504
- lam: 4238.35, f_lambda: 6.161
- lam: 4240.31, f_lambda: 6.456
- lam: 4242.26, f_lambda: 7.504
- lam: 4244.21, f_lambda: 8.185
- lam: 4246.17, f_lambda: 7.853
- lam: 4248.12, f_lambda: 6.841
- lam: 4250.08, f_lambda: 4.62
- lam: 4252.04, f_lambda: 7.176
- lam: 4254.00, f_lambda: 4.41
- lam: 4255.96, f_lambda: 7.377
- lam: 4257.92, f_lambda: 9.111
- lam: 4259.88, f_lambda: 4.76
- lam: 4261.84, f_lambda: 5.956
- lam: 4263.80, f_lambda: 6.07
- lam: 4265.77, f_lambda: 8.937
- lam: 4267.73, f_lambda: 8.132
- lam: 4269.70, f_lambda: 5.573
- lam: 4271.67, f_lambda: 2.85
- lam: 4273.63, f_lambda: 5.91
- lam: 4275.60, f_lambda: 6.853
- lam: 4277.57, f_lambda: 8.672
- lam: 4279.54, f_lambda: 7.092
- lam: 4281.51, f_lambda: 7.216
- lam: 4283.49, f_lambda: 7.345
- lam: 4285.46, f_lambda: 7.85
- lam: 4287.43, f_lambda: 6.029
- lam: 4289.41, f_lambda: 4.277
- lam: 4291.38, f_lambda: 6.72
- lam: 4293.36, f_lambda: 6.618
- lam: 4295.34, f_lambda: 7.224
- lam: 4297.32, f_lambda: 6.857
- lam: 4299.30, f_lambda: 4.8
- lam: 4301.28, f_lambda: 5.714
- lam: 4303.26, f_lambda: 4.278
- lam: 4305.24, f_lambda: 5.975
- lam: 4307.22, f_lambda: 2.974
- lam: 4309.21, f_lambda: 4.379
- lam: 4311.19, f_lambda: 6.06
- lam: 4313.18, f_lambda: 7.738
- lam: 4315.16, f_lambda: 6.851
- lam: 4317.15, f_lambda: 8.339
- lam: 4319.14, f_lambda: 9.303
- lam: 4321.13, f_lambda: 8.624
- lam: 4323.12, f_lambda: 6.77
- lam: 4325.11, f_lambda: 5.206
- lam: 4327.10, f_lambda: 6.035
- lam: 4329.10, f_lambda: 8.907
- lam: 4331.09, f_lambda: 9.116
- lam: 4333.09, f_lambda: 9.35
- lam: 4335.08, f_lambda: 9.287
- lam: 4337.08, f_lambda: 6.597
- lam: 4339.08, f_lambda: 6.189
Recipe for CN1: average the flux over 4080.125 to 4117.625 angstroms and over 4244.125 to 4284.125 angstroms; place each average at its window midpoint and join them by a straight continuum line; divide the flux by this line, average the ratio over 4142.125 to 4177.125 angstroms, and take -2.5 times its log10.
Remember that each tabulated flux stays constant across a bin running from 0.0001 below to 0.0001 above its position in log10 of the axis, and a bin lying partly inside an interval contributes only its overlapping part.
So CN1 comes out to 0.03 mag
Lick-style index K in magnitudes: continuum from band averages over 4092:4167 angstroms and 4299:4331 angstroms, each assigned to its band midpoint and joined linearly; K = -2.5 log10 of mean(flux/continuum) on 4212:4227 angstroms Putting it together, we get 0.126 mag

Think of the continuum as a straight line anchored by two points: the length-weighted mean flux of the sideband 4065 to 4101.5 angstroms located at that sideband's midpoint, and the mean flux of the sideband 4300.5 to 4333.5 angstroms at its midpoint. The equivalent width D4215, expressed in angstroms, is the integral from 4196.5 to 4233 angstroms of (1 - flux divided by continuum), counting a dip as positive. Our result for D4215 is 2.7 angstroms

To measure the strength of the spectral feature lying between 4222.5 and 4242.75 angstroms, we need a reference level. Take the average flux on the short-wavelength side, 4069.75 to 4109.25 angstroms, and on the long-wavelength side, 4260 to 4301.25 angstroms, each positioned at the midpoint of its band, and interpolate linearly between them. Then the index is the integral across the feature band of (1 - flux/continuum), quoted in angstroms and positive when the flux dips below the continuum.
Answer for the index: 3.83 angstroms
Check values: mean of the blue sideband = 7.39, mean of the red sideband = 6.49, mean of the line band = 5.44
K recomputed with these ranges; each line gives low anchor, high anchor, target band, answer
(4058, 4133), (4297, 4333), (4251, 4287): 0.00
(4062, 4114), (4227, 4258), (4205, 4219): -0.20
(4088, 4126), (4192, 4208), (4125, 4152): 0.11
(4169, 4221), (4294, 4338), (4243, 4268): 0.03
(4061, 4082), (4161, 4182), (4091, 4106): -0.17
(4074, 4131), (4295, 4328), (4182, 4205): 0.03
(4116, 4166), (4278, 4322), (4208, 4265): 0.05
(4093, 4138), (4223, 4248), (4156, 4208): -0.12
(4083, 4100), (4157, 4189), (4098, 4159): 0.12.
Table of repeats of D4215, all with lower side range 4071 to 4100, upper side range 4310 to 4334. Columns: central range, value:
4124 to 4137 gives 1.1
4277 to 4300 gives 2.8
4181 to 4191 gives 0.7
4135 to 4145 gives 1.2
